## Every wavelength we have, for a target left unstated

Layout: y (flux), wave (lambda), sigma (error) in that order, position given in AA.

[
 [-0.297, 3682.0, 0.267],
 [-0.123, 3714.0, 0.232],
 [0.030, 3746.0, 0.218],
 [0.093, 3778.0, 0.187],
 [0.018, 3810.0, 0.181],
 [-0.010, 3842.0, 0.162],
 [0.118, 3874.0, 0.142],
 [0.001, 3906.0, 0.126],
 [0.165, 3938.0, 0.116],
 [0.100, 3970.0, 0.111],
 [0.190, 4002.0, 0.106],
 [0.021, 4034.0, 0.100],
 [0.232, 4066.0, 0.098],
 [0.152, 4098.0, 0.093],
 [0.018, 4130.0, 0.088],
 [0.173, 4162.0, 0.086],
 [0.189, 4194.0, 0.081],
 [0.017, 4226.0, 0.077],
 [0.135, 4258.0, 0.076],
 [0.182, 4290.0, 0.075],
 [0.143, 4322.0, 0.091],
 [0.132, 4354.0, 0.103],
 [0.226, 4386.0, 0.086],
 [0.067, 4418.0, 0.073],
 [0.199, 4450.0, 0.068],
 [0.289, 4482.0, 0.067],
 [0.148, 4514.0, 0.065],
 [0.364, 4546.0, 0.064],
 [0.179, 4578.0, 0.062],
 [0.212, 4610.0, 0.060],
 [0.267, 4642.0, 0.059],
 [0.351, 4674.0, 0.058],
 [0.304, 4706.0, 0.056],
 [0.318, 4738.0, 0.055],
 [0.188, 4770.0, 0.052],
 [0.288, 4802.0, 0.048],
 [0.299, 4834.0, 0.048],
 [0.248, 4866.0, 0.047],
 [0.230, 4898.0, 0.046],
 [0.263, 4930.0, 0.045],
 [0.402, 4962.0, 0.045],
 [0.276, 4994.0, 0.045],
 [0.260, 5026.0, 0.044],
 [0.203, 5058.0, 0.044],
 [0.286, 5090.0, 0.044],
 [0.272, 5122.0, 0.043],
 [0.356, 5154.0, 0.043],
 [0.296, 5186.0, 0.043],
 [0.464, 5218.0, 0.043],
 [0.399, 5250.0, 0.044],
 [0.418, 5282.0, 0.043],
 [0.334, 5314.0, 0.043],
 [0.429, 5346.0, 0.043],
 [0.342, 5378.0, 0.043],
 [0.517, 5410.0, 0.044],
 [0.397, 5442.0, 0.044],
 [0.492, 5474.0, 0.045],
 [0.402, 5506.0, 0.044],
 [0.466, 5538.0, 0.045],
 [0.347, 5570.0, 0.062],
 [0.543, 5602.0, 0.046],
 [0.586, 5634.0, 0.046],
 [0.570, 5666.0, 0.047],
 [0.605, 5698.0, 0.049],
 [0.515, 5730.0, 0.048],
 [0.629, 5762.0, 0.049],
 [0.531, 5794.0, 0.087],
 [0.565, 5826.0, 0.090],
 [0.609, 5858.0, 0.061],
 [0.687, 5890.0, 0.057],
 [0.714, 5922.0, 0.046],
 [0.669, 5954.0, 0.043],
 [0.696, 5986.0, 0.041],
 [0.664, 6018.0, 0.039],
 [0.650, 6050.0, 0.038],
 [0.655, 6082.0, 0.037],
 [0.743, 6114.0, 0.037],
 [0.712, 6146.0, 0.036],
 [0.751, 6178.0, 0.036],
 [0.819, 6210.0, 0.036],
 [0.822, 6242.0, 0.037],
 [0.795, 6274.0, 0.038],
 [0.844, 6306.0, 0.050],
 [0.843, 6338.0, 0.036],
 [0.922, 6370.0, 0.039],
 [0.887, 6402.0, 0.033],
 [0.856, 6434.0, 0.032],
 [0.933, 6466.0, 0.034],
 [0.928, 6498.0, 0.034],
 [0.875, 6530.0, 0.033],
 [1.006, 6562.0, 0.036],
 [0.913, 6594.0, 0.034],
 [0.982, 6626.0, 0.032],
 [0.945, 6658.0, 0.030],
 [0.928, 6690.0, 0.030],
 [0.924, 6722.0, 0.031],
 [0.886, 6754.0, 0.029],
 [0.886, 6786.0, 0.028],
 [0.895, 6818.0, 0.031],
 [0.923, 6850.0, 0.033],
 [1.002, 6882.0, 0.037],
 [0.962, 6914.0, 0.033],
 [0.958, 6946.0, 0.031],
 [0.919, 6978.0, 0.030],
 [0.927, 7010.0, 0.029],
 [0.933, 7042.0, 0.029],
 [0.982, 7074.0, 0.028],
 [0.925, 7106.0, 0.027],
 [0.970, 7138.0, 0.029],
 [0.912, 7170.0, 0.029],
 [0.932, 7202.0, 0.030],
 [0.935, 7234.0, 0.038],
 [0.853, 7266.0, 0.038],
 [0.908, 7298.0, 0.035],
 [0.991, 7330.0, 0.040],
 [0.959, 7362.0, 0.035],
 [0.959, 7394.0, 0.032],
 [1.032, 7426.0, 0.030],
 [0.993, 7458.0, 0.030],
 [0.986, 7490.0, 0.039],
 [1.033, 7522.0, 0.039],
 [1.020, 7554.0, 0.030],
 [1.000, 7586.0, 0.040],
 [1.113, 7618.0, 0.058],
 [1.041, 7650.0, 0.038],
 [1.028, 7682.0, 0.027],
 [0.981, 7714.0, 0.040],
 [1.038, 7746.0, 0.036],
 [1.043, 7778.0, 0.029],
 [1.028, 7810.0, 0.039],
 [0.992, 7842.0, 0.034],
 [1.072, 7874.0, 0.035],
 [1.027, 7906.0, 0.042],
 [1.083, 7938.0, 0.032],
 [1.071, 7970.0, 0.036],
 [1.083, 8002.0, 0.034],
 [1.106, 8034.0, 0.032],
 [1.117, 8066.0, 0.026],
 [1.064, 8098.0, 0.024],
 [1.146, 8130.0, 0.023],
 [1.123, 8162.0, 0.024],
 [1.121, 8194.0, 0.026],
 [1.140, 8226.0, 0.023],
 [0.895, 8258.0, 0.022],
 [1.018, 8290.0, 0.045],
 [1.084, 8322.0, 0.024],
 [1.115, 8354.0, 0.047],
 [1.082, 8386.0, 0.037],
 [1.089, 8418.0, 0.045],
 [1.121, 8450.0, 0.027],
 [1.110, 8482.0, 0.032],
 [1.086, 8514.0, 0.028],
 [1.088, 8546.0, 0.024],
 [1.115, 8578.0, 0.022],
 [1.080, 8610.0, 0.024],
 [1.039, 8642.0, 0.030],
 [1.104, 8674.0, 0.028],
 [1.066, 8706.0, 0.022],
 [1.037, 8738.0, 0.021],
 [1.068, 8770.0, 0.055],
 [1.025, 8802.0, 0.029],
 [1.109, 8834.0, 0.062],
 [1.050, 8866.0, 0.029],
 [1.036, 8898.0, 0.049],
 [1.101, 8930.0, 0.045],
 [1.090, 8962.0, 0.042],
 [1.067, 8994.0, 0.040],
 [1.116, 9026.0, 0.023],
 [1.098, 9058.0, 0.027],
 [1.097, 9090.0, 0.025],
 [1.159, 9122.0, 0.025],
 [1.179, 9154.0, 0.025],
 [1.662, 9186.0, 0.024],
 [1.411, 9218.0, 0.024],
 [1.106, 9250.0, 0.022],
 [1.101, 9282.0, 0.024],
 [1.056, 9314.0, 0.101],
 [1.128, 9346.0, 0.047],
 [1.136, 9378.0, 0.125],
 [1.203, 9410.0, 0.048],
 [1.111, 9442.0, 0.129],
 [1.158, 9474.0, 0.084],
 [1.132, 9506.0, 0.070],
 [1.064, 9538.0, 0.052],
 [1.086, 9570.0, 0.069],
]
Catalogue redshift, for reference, 0.40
